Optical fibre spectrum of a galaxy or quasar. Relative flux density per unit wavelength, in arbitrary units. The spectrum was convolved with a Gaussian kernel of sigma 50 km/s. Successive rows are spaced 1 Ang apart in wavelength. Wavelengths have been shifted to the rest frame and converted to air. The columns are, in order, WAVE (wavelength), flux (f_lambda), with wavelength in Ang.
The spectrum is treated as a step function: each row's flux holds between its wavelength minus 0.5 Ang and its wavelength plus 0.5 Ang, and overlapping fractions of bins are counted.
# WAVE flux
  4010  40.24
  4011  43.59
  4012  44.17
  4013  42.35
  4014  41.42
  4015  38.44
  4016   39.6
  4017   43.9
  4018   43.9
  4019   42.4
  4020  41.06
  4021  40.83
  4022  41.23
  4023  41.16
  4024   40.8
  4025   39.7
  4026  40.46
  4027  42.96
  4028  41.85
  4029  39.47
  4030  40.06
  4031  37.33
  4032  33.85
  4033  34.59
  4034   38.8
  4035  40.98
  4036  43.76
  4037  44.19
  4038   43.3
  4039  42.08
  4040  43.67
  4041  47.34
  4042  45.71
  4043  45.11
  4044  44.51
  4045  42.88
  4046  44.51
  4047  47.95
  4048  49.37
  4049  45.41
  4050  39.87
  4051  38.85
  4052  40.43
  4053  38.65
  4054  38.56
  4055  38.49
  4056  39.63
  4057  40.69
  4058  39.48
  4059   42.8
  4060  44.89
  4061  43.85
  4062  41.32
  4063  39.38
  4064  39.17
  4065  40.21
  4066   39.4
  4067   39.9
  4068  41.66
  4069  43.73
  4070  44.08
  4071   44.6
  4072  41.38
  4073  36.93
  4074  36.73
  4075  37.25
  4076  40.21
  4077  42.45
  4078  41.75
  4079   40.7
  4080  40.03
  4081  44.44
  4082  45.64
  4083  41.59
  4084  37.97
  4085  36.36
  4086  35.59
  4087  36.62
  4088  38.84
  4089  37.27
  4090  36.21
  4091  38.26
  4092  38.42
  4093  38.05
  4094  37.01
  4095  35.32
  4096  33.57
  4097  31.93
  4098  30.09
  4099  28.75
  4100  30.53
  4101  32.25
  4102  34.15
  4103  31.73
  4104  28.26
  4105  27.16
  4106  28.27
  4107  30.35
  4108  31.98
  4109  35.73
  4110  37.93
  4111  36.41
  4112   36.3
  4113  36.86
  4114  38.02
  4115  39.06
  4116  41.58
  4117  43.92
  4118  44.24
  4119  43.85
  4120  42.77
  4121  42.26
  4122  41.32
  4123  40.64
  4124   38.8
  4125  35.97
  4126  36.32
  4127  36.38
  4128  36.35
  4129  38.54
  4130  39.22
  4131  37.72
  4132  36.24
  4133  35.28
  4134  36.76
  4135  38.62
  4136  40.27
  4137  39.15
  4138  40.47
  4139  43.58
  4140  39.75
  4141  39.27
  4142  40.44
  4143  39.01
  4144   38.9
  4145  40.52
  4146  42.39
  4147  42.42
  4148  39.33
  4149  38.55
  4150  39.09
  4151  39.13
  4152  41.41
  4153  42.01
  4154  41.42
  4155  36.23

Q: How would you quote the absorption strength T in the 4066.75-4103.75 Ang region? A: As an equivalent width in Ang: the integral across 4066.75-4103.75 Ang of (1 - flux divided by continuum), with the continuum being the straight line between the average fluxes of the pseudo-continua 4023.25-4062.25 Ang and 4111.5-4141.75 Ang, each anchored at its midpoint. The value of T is 2.49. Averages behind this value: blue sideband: 41.7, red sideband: 39.3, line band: 37.8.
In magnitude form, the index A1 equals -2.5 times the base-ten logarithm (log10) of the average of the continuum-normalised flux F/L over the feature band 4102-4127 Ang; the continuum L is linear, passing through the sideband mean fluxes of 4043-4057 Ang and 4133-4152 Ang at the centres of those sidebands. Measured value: 0.10 mag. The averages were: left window 42.3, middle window 37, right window 39.8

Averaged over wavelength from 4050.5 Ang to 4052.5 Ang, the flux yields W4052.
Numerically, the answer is 39.6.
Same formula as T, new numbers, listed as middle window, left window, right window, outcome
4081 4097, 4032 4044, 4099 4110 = -1.9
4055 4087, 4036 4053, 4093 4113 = -1.5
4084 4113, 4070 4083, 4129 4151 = 4.6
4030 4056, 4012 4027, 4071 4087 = -0.7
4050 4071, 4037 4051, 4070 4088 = 0.8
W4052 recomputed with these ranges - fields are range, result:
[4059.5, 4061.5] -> 44.4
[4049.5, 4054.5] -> 39.3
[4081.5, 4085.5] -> 40.4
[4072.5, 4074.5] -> 36.8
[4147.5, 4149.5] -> 38.9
